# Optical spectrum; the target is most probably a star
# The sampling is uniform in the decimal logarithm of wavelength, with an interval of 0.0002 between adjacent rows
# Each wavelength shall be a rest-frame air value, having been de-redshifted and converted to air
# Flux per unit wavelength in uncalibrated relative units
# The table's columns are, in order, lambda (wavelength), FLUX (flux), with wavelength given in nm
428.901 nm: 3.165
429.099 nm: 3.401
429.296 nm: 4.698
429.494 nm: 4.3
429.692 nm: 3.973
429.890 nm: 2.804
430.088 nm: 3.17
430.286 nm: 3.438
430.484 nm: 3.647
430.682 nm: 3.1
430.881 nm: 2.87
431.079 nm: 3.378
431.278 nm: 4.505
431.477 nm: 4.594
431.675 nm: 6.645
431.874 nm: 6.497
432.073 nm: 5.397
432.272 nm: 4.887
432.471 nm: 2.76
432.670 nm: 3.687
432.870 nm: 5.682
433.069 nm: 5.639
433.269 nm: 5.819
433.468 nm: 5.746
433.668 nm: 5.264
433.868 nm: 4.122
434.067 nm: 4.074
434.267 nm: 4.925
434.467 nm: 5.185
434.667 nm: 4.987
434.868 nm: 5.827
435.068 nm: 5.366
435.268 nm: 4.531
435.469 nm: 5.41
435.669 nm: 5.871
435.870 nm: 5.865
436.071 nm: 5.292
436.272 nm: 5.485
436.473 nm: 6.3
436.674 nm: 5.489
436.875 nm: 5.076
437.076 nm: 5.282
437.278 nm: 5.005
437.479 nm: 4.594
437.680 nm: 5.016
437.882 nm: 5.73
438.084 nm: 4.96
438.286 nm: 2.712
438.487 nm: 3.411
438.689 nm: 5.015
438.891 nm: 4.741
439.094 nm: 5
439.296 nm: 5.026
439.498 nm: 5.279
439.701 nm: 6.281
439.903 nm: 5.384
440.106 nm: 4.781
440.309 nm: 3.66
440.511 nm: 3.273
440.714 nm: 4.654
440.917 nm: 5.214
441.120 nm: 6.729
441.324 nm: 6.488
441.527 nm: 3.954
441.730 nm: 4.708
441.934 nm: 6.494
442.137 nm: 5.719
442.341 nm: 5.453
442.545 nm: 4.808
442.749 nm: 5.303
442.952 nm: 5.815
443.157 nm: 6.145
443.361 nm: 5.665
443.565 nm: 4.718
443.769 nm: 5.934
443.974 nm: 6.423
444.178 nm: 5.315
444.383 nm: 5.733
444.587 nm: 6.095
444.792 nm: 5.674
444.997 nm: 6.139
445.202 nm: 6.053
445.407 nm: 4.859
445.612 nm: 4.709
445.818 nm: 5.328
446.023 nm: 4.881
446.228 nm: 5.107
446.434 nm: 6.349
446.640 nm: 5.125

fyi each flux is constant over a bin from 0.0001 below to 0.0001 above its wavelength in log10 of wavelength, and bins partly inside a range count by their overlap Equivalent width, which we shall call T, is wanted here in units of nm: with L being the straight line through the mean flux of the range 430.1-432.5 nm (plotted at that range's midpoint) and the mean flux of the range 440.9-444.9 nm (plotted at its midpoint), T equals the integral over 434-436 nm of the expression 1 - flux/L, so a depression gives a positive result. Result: -0.21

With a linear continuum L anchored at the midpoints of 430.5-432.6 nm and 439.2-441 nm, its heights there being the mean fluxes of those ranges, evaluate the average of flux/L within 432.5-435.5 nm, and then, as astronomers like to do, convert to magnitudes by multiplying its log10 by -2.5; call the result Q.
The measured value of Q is -0.11 mag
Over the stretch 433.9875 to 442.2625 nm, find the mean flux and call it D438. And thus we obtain 5.1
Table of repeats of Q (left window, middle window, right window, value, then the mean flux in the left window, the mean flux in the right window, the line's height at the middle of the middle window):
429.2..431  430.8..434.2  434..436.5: -0.107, 3.55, 5.3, 4.37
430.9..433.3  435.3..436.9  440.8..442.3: -0.081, 4.86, 5.6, 5.17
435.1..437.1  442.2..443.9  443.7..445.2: 0.065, 5.46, 5.91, 5.84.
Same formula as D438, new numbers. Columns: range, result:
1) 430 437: 4.88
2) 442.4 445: 5.65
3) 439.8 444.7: 5.36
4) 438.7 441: 4.85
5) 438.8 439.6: 5.01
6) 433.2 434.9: 5.06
